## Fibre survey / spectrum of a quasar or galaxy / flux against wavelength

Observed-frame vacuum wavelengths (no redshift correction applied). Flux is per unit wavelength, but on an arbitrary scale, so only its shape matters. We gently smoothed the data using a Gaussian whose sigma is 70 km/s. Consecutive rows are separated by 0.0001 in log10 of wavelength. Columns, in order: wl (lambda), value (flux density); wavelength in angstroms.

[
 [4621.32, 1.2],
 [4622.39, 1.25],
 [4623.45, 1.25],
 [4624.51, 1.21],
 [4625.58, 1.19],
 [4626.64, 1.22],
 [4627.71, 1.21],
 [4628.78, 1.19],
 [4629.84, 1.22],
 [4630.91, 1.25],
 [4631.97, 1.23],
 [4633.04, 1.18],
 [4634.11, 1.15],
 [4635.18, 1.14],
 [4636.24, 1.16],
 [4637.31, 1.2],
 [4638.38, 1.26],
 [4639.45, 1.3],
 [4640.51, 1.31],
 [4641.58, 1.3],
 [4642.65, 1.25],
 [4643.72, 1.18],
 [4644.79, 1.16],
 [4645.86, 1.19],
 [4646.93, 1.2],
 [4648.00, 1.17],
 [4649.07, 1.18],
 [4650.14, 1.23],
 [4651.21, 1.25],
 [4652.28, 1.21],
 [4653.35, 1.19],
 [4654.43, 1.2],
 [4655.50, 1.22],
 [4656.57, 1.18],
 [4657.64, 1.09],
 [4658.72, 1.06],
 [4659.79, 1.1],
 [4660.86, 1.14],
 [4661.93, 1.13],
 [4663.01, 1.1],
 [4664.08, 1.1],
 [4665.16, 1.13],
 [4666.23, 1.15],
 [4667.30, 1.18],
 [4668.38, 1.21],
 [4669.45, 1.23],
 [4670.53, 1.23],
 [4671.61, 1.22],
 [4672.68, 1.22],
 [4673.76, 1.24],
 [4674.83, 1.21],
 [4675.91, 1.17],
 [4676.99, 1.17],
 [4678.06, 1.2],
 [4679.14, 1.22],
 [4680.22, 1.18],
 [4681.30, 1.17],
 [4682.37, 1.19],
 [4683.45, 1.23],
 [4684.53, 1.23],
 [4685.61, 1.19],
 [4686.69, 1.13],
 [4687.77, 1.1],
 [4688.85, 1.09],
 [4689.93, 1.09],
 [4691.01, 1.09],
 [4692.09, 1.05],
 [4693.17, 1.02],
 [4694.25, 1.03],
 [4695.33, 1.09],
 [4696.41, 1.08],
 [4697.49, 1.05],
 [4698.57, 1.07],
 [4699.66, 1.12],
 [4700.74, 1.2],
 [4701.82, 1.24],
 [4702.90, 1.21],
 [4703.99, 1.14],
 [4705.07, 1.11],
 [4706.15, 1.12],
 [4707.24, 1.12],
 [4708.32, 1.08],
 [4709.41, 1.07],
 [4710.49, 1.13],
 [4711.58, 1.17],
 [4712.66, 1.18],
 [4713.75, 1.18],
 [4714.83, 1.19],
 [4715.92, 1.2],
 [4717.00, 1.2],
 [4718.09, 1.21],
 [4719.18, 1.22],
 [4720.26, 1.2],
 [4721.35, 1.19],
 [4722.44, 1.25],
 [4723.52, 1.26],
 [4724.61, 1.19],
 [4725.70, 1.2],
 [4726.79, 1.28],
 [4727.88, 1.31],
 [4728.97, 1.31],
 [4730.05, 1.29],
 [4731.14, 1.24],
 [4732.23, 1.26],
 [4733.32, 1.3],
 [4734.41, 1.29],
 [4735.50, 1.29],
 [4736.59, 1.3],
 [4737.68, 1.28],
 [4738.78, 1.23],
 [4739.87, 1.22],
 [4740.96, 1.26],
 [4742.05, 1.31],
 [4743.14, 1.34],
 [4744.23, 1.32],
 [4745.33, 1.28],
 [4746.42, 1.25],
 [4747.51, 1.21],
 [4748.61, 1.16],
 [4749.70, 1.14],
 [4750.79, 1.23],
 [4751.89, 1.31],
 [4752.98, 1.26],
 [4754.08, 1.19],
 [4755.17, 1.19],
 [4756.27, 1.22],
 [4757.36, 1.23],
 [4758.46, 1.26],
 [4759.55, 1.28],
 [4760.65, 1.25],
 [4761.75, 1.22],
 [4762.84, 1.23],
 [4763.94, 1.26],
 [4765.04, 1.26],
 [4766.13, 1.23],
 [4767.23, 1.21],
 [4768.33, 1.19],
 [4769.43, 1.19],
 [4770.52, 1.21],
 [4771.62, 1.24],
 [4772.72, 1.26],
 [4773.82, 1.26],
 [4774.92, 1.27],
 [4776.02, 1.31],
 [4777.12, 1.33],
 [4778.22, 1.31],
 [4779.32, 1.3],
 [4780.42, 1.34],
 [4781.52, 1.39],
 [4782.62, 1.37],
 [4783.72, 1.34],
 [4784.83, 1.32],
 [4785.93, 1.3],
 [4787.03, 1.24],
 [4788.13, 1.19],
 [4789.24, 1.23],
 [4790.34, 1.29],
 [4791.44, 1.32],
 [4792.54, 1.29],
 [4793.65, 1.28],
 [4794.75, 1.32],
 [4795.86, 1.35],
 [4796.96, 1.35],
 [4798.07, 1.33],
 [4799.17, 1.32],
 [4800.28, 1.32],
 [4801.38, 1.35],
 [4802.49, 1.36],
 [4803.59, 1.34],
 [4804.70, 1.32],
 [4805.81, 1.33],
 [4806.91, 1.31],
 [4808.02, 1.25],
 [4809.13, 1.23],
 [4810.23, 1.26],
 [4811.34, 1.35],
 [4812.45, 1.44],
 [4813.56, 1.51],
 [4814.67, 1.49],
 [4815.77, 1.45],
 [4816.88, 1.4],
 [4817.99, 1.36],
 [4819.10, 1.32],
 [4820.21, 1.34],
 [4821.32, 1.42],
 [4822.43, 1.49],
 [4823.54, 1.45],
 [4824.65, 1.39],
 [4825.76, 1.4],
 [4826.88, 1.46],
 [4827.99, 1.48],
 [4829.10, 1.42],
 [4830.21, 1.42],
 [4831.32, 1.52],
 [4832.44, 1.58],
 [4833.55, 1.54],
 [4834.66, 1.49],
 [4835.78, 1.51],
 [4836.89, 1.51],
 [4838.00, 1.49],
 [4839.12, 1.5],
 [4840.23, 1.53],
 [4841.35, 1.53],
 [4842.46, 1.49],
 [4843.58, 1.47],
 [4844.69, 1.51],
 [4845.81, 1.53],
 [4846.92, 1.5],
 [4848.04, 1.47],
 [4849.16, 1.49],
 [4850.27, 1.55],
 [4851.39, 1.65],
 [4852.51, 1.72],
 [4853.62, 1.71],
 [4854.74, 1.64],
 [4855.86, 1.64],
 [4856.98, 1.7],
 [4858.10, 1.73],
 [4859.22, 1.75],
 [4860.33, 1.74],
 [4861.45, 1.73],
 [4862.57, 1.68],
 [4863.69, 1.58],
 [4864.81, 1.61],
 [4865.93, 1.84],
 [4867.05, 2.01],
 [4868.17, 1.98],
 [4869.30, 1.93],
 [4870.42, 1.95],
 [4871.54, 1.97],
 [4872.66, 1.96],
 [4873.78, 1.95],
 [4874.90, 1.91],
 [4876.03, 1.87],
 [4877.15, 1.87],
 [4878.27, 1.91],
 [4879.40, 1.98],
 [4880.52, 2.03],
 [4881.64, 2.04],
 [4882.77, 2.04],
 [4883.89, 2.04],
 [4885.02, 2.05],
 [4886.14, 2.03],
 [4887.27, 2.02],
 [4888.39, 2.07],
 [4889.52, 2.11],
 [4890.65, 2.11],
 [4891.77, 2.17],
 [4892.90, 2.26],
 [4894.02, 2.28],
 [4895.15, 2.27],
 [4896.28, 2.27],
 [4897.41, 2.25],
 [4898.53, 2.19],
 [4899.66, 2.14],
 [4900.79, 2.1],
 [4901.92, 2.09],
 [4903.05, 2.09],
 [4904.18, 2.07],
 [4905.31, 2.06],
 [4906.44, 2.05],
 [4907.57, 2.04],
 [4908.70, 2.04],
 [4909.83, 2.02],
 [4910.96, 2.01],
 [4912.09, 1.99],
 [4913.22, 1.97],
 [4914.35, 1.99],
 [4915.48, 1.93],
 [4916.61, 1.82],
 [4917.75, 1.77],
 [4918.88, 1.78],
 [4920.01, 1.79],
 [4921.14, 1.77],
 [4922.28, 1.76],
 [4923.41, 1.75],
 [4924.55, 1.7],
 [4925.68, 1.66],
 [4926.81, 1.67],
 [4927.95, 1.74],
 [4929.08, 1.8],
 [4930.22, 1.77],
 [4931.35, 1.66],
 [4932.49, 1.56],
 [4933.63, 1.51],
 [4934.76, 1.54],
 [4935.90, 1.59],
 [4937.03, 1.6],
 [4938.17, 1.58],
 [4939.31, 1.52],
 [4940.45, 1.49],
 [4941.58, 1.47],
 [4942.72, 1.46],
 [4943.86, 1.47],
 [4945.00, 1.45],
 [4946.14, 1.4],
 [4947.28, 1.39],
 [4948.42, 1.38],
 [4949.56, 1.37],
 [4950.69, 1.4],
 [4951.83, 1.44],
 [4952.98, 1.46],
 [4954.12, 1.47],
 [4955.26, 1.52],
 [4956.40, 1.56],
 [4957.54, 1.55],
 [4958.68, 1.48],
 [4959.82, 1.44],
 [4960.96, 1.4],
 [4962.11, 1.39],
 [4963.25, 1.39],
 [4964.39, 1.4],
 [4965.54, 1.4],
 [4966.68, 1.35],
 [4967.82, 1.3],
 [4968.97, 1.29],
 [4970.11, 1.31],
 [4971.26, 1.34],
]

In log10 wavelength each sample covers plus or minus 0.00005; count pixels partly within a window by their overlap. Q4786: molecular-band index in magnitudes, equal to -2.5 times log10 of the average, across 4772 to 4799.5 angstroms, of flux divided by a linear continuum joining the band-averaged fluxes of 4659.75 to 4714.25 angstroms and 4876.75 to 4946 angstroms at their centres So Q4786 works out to 0.13 mag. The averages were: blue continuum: 1.15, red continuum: 1.89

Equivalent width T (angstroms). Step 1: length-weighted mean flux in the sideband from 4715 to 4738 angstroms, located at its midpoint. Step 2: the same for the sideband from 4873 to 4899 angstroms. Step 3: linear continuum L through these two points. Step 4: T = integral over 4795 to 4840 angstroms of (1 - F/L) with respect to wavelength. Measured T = 8.3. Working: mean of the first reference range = 1.25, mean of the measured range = 1.4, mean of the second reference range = 2.07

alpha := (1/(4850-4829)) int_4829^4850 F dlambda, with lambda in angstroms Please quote 1.5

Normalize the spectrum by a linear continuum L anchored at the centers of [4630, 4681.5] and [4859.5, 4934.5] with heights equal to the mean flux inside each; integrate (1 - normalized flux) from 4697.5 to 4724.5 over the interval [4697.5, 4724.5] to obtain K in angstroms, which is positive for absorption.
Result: 3.8 angstroms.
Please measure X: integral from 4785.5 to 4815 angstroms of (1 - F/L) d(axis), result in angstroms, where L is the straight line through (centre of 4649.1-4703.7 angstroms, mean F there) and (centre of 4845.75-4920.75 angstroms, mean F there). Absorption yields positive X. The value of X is 5.4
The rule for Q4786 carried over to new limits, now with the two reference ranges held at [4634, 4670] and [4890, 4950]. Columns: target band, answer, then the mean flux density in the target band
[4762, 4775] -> 0.18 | 1.23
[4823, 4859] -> 0.07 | 1.53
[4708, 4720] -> 0.14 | 1.17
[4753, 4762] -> 0.17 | 1.23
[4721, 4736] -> 0.09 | 1.26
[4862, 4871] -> -0.08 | 1.82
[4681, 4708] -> 0.14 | 1.13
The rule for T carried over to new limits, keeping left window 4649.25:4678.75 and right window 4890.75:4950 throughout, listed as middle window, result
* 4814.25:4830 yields 1.5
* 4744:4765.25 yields 2.5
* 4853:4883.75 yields -2.8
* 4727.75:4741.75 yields 0.8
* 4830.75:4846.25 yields 1.0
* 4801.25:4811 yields 1.5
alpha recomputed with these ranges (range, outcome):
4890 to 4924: 2.03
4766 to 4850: 1.37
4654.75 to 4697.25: 1.15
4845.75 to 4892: 1.84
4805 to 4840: 1.42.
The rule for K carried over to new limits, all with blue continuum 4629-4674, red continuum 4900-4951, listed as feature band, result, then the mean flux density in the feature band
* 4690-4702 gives 1.8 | 1.09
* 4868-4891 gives -4.8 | 1.99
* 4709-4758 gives 4.3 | 1.23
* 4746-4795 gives 5.8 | 1.26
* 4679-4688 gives 0.5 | 1.18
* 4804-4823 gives 1.8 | 1.37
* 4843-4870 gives -1.2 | 1.67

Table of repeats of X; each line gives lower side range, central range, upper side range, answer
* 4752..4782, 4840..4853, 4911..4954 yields -0.88 angstroms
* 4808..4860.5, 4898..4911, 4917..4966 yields -4.61 angstroms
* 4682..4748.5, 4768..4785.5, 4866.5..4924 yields 2.15 angstroms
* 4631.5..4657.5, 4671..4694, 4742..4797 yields 1.21 angstroms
